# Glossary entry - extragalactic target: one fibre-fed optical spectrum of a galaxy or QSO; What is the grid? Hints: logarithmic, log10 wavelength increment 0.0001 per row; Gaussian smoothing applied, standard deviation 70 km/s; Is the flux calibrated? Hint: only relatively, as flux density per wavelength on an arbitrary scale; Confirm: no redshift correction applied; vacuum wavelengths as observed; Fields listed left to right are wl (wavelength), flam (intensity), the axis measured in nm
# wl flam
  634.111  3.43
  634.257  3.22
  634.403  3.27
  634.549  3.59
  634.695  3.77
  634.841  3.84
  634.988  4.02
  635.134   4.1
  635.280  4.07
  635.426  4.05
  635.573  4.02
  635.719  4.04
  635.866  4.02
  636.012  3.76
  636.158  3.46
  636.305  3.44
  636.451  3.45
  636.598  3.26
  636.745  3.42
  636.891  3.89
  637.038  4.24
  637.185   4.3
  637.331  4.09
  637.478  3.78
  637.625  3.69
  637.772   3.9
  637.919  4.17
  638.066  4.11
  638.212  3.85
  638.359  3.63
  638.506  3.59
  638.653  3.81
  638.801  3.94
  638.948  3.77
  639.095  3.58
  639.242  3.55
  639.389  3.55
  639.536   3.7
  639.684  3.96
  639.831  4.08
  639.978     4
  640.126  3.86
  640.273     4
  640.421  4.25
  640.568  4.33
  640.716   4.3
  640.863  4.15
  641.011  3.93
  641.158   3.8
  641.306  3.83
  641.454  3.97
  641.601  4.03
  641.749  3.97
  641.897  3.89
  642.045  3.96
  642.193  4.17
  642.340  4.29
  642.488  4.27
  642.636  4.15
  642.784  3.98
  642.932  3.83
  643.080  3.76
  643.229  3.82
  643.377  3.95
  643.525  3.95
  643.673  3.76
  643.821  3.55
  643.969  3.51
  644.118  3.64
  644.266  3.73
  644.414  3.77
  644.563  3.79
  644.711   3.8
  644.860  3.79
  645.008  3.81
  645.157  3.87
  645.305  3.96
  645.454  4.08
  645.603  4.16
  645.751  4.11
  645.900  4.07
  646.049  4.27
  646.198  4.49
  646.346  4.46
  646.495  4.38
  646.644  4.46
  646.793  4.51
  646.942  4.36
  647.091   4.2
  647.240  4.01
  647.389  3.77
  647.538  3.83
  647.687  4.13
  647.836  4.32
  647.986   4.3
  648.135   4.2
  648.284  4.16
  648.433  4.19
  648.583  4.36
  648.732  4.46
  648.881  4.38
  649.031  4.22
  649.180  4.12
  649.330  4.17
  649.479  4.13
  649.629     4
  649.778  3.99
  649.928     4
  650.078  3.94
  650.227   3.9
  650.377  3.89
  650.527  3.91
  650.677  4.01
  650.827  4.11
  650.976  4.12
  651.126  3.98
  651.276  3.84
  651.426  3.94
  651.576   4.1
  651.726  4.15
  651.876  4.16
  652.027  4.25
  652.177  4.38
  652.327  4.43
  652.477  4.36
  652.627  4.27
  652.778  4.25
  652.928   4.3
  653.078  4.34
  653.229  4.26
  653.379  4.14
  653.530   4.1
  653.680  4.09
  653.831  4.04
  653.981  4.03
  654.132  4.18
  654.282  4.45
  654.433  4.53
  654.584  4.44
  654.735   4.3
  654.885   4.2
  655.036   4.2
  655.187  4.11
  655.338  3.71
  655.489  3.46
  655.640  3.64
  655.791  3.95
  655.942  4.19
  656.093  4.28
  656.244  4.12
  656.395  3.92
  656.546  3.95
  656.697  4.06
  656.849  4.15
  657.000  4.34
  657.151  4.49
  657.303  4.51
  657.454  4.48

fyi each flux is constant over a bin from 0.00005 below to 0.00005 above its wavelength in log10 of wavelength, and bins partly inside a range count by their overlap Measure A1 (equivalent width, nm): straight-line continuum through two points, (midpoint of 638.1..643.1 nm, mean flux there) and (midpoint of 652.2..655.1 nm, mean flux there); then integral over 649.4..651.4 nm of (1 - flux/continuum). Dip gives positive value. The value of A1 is 0.093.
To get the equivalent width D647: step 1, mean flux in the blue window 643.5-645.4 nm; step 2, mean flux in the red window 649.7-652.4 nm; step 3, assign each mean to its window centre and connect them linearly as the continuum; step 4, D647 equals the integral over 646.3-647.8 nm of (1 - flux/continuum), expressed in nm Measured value -0.13 nm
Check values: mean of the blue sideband 3.76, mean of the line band 4.21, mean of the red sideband 4.06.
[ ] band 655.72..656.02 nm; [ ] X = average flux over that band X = 4.07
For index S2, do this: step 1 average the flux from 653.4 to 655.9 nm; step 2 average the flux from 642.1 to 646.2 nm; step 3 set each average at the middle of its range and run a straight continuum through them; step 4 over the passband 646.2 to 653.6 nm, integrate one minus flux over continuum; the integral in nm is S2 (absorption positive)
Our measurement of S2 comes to -0.28 nm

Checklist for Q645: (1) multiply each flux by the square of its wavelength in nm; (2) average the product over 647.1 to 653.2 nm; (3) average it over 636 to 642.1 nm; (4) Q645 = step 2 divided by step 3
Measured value 1.11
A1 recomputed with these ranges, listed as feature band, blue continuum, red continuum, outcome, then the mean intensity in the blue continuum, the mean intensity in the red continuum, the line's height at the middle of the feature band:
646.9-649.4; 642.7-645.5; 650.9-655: -0.12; 3.81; 4.21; 3.99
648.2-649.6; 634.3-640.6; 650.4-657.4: -0.06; 3.84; 4.15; 4.05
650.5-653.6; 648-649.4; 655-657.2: -0.01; 4.25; 4.03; 4.15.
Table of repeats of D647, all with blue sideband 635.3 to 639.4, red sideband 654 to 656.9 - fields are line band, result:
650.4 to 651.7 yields 0.01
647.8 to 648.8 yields -0.08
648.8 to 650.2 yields -0.04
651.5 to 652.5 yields -0.05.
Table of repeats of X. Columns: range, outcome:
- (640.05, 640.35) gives 3.92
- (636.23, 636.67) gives 3.38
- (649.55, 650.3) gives 3.97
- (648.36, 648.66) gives 4.27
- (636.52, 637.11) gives 3.7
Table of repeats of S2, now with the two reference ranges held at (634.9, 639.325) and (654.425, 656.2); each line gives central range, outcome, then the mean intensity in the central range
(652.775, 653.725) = -0.04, 4.21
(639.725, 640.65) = -0.05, 4.08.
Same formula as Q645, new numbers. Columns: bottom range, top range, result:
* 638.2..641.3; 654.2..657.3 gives 1.12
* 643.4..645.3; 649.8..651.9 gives 1.08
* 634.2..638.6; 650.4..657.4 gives 1.15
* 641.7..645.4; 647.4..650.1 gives 1.09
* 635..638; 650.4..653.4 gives 1.13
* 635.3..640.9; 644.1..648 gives 1.08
